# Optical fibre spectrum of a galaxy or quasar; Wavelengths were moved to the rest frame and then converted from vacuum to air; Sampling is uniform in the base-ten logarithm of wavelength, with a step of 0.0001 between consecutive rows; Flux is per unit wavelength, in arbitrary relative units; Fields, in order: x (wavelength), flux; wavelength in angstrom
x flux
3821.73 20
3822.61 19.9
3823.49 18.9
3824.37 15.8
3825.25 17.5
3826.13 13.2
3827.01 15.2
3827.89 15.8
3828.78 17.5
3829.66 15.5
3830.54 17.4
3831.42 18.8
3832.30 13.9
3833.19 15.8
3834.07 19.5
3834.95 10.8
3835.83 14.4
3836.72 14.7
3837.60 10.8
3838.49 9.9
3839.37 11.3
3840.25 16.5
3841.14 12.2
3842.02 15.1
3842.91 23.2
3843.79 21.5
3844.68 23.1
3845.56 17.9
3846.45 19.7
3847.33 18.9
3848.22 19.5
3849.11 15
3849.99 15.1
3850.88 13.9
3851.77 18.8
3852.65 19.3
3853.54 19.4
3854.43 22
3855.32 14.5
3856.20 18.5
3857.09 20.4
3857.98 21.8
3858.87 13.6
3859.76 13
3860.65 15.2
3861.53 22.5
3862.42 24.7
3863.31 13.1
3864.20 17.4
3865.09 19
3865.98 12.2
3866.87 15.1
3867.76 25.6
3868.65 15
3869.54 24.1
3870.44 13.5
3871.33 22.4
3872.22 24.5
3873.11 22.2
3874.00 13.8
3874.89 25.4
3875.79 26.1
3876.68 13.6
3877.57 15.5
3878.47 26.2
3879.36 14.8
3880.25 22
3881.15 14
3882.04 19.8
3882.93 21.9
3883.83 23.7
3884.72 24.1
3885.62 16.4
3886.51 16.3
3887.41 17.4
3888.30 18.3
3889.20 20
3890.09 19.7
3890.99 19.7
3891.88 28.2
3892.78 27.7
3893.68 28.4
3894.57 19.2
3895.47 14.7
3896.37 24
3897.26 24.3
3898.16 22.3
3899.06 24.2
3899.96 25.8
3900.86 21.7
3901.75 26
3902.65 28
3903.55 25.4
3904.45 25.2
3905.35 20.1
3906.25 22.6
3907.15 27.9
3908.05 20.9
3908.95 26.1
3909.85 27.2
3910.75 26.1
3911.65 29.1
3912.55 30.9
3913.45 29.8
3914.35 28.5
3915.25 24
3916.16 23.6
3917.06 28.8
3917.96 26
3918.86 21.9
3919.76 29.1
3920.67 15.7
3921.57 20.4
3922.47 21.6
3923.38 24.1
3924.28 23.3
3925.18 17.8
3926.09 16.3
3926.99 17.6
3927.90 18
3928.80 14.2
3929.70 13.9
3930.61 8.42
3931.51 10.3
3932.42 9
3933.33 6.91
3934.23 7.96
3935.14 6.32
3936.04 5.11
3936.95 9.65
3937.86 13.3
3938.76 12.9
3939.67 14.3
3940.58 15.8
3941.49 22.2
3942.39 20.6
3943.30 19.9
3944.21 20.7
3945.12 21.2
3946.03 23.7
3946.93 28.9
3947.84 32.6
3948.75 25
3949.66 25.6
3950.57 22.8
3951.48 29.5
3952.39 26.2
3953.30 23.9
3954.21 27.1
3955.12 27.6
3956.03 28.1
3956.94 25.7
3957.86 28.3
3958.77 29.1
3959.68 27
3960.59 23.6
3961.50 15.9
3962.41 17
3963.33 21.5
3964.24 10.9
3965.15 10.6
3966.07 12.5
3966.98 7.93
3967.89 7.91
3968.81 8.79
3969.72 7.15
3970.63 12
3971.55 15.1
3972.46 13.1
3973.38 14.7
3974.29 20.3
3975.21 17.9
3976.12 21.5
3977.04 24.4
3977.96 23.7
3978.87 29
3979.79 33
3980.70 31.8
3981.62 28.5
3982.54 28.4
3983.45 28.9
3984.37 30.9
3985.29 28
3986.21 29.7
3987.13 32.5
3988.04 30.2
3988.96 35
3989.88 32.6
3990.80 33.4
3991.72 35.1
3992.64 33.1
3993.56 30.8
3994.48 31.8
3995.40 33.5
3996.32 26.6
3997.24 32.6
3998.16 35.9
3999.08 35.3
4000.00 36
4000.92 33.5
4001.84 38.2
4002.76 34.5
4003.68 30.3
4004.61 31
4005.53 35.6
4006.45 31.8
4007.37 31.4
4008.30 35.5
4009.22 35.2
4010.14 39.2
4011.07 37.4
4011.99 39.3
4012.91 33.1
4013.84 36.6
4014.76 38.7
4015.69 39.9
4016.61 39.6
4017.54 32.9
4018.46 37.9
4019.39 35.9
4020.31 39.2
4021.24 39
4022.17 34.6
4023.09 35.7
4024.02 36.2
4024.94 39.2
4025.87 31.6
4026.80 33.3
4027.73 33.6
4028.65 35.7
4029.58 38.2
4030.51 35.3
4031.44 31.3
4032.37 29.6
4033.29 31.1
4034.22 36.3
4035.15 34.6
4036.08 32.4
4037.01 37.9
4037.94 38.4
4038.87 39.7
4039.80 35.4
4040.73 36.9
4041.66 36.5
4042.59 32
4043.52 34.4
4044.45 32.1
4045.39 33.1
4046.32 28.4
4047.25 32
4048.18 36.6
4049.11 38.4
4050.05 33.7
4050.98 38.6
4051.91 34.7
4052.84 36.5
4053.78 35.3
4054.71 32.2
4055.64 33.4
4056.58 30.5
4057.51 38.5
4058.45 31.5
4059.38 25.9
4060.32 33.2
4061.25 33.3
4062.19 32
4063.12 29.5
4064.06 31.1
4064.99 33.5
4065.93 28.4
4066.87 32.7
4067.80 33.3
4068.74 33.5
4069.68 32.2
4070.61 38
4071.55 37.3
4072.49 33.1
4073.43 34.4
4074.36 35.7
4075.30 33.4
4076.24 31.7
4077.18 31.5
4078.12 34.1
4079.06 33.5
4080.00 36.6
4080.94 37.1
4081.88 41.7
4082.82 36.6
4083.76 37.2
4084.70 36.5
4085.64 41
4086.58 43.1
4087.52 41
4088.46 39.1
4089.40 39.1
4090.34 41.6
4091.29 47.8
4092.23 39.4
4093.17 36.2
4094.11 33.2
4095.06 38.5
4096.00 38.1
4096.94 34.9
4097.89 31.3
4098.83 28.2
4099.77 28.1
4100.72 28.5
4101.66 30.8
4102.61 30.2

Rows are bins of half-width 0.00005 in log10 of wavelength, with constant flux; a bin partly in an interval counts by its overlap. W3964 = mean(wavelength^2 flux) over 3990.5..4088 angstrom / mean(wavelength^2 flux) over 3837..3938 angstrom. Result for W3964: 1.92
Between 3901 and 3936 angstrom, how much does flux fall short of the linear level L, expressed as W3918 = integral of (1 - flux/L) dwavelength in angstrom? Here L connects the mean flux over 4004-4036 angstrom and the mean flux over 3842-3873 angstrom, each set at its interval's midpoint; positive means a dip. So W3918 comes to 5.4 angstrom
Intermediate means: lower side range 18.6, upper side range 35.4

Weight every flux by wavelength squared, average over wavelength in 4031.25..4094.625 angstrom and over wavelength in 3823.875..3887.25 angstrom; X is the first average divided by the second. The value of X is 2.19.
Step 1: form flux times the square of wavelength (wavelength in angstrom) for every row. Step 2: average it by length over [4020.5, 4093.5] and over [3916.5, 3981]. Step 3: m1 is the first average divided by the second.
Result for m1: 1.93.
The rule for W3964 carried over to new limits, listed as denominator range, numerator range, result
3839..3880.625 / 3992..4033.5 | 2.04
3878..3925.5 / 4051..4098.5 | 1.66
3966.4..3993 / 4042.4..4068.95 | 1.44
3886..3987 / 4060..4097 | 1.82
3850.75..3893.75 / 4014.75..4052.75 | 1.97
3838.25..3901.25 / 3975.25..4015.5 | 1.78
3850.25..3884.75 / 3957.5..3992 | 1.26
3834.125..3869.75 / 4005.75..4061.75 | 2.23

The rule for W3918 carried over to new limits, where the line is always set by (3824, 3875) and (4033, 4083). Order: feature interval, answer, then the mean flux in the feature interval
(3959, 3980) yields 7.69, 17.1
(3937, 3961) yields 1.87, 23.4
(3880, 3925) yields -3.51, 23.3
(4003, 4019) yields -2.76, 35.6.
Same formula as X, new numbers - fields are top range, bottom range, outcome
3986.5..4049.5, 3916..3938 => 2.23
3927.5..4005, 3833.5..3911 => 1.22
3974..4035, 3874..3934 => 1.63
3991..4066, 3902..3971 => 1.79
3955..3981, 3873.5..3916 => 0.88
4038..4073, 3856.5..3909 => 1.77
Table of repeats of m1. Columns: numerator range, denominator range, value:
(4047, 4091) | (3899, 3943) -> 1.89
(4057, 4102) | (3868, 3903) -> 1.82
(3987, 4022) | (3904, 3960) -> 1.69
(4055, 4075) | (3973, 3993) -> 1.21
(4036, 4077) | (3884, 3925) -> 1.55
